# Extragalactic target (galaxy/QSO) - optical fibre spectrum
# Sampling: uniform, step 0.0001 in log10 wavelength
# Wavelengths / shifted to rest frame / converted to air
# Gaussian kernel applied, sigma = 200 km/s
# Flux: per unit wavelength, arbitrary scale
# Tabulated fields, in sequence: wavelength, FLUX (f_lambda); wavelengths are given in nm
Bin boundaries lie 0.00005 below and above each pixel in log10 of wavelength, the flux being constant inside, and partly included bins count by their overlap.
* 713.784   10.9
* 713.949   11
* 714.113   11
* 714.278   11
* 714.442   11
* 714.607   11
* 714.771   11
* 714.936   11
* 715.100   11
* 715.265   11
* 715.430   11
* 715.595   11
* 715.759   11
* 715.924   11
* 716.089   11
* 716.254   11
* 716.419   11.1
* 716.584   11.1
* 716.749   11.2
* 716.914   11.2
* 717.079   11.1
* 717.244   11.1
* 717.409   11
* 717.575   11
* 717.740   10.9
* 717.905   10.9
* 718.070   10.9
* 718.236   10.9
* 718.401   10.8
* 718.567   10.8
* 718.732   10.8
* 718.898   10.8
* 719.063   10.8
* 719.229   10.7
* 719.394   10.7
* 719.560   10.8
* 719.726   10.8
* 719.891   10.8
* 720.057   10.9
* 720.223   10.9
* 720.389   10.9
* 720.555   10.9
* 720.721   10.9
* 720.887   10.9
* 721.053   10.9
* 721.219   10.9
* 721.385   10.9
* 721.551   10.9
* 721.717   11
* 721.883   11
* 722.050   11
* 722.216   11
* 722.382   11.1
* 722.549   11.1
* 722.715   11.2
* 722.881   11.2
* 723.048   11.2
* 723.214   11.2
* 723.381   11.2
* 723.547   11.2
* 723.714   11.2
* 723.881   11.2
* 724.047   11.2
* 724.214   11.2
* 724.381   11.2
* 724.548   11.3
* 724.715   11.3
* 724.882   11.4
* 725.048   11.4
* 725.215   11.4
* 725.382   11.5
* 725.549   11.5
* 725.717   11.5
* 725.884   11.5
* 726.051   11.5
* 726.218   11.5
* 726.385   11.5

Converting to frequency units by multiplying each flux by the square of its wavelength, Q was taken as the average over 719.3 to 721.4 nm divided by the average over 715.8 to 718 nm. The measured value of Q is 0.99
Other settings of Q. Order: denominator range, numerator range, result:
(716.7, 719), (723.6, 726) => 1.06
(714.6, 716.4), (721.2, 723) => 1.02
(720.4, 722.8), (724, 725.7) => 1.04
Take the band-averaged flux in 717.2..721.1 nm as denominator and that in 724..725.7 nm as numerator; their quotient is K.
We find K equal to 1.04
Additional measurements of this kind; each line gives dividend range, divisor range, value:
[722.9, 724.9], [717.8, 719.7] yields 1.04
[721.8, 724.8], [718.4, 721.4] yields 1.03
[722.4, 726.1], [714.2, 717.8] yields 1.02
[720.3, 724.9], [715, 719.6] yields 1.01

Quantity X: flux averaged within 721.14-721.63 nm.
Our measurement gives 10.9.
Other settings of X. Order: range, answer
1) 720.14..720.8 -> 10.9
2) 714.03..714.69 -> 11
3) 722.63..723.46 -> 11.2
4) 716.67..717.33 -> 11.2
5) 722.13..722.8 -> 11.1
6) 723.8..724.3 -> 11.2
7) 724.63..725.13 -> 11.4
